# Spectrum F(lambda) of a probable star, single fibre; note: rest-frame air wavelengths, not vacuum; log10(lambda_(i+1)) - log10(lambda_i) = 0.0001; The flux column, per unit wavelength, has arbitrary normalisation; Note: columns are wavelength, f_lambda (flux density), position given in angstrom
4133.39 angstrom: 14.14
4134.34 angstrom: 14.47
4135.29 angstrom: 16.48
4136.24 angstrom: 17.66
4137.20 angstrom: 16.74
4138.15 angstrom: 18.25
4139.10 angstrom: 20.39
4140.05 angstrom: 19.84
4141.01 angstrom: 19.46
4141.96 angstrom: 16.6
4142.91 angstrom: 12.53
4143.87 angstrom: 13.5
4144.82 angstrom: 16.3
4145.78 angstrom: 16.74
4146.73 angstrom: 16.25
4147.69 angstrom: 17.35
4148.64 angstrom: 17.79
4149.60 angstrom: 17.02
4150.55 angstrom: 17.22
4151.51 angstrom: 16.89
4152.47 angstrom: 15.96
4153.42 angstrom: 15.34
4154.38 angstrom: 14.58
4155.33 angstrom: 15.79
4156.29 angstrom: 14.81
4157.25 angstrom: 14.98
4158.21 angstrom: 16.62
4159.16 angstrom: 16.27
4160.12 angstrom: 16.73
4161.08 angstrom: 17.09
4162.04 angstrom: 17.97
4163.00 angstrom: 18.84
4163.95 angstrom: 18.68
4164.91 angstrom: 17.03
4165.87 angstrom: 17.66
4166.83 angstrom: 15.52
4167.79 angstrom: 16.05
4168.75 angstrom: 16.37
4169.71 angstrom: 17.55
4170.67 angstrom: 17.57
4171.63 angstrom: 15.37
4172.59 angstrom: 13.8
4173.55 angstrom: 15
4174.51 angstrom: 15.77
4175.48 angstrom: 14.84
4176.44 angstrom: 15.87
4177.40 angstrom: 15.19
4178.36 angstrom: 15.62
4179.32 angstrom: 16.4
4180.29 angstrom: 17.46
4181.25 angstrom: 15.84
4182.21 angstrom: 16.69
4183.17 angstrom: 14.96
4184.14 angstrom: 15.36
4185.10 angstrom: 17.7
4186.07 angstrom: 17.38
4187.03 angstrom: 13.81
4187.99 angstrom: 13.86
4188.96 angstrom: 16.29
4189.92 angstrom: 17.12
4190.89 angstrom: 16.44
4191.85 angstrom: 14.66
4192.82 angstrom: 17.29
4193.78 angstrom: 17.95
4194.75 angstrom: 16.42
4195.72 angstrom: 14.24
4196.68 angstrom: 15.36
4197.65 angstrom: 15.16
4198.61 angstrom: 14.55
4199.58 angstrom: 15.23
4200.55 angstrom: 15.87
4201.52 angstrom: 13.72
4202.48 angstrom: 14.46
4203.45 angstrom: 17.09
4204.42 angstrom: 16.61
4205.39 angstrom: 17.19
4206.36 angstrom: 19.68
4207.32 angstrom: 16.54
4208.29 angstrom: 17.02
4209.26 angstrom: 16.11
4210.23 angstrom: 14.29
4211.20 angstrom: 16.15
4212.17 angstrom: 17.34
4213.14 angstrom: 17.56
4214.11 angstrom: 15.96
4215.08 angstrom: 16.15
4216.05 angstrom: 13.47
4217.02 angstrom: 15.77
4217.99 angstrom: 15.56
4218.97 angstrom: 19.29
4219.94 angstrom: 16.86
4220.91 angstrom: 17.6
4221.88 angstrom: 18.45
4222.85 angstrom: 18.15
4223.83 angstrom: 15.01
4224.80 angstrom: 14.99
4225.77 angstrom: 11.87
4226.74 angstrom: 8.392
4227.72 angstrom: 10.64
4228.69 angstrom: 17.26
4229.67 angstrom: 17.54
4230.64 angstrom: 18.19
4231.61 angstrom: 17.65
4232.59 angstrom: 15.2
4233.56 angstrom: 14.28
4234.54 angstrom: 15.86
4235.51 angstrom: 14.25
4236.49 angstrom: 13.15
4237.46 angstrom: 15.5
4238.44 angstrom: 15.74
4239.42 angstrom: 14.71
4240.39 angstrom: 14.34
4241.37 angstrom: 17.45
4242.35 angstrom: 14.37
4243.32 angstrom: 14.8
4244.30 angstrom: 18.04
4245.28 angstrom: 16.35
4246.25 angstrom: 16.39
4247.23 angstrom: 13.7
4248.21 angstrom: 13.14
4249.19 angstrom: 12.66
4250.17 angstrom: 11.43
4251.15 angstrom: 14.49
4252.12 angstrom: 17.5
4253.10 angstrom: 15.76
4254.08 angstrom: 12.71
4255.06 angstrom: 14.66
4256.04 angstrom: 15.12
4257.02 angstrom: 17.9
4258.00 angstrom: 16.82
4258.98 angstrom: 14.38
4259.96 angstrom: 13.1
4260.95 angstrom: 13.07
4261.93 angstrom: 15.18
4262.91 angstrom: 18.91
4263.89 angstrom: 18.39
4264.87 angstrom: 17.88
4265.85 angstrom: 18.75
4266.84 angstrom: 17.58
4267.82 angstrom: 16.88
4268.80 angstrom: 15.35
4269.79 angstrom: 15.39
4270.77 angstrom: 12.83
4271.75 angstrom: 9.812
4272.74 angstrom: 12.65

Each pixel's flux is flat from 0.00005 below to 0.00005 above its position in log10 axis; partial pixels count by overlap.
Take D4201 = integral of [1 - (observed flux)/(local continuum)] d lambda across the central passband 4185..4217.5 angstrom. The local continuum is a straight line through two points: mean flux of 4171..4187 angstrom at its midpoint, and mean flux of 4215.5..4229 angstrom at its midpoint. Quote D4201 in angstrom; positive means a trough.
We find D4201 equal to -1.1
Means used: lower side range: 15.8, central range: 16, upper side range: 15.2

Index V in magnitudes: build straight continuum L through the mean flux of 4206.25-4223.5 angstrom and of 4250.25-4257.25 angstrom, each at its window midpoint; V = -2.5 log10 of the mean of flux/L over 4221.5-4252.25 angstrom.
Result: 0.057 mag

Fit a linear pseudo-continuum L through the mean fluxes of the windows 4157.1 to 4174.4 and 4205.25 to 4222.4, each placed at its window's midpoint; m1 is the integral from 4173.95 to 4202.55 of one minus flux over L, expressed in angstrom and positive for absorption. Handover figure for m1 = 1.6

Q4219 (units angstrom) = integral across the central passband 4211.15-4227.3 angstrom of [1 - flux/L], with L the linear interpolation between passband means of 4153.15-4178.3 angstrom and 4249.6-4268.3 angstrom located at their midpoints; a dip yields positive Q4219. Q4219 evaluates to 0.2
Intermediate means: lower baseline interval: 16.2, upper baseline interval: 15.8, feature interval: 15.8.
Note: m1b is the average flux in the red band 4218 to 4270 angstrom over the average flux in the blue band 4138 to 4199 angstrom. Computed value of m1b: 1.0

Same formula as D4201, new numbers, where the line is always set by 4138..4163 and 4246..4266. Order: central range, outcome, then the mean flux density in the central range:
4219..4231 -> 0.11 angstrom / 15.5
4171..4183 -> 0.47 angstrom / 15.7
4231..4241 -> 0.25 angstrom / 15.1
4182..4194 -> 0.07 angstrom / 16.1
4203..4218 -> -0.54 angstrom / 16.4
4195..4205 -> 0.45 angstrom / 15.3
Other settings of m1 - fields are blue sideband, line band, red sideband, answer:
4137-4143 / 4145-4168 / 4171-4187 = 0.63 angstrom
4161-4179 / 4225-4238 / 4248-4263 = 0.49 angstrom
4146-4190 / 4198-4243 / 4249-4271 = 0.46 angstrom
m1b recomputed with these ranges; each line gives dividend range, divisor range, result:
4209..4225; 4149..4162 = 1.02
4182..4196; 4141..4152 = 0.98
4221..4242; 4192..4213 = 0.94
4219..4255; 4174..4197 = 0.95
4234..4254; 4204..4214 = 0.89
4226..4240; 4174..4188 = 0.94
